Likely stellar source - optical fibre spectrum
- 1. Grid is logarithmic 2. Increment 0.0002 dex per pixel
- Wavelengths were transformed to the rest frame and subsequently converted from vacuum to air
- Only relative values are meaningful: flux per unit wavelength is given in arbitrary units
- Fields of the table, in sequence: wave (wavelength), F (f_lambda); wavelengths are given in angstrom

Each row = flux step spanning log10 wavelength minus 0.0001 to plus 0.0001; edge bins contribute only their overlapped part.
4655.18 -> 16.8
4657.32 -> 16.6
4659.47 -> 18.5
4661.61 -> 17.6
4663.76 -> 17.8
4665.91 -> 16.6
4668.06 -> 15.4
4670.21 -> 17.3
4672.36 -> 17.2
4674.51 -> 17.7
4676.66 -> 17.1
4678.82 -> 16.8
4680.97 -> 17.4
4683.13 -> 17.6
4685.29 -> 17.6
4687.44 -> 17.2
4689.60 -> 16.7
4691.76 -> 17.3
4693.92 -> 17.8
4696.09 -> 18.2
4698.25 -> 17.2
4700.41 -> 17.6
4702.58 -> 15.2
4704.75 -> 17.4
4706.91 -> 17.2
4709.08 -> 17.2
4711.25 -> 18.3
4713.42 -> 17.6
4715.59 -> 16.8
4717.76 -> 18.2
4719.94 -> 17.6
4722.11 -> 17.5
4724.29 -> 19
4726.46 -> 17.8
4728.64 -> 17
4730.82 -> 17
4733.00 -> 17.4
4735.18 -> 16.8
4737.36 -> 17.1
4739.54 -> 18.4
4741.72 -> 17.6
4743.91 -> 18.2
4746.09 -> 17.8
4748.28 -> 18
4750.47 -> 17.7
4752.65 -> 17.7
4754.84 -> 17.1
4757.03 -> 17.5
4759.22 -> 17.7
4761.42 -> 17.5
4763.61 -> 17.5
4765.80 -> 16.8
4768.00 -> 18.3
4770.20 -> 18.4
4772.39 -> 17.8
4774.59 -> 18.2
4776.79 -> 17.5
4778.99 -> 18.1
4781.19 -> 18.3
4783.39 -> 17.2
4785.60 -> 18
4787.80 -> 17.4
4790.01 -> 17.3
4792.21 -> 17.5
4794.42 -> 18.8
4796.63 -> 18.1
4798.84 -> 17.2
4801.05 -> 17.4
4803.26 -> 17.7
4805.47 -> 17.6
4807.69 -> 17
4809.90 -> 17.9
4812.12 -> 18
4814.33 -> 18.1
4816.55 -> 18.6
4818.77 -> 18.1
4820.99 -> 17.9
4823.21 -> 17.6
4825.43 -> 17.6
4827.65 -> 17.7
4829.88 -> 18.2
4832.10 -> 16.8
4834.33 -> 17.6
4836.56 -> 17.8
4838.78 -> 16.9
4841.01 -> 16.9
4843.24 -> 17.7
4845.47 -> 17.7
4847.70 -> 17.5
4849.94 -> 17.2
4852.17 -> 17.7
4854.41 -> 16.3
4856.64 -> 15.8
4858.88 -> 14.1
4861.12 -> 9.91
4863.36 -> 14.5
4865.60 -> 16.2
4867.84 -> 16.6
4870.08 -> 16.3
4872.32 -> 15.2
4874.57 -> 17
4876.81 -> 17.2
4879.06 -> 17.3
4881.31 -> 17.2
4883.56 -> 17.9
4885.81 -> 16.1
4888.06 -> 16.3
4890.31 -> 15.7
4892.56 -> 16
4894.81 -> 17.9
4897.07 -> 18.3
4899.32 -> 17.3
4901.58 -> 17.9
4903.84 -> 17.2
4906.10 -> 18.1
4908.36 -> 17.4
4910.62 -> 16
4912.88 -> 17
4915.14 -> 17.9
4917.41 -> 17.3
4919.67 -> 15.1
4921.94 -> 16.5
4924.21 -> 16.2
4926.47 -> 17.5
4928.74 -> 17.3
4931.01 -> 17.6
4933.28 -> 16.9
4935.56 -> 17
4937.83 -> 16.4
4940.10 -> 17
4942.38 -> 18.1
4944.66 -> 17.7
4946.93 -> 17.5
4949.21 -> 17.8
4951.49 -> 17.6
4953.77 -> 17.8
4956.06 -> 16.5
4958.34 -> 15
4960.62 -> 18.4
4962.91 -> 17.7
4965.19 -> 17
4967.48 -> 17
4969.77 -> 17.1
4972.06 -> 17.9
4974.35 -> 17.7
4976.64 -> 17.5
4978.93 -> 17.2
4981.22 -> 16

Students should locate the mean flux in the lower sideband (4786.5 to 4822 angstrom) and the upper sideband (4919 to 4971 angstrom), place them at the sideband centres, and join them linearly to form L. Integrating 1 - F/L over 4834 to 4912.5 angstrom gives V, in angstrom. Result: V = 3.6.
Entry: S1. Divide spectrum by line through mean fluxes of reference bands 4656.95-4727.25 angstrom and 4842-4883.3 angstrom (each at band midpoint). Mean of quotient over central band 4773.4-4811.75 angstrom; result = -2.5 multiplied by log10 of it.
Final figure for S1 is -0.06 mag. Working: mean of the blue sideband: 17.4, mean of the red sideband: 16.2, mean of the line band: 17.7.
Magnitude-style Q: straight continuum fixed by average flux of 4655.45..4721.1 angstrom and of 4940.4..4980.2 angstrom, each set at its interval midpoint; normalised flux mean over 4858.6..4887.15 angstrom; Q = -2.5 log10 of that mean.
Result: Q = 0.10 mag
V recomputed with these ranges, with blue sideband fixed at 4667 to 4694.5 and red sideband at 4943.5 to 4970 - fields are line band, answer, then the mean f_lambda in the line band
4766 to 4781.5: -0.7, 18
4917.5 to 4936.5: 0.5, 16.8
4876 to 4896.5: 0.4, 16.9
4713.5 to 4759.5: -1.2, 17.6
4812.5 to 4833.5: -0.8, 17.8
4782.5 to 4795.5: -0.4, 17.7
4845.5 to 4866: 2.0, 15.6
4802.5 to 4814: -0.3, 17.7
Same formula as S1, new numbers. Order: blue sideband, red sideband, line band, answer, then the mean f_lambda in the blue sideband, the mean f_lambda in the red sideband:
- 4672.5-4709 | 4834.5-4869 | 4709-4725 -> -0.043 mag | 17.2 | 16.2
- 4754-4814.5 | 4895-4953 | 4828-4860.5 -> 0.037 mag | 17.7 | 17.2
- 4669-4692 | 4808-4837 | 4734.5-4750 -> -0.014 mag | 17.3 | 17.8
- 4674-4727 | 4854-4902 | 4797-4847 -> -0.067 mag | 17.4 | 16.2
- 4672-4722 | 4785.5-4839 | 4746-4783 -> -0.011 mag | 17.3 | 17.7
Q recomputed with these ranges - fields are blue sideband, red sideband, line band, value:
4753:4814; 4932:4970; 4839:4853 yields 0.007 mag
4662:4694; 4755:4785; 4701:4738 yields 0.004 mag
